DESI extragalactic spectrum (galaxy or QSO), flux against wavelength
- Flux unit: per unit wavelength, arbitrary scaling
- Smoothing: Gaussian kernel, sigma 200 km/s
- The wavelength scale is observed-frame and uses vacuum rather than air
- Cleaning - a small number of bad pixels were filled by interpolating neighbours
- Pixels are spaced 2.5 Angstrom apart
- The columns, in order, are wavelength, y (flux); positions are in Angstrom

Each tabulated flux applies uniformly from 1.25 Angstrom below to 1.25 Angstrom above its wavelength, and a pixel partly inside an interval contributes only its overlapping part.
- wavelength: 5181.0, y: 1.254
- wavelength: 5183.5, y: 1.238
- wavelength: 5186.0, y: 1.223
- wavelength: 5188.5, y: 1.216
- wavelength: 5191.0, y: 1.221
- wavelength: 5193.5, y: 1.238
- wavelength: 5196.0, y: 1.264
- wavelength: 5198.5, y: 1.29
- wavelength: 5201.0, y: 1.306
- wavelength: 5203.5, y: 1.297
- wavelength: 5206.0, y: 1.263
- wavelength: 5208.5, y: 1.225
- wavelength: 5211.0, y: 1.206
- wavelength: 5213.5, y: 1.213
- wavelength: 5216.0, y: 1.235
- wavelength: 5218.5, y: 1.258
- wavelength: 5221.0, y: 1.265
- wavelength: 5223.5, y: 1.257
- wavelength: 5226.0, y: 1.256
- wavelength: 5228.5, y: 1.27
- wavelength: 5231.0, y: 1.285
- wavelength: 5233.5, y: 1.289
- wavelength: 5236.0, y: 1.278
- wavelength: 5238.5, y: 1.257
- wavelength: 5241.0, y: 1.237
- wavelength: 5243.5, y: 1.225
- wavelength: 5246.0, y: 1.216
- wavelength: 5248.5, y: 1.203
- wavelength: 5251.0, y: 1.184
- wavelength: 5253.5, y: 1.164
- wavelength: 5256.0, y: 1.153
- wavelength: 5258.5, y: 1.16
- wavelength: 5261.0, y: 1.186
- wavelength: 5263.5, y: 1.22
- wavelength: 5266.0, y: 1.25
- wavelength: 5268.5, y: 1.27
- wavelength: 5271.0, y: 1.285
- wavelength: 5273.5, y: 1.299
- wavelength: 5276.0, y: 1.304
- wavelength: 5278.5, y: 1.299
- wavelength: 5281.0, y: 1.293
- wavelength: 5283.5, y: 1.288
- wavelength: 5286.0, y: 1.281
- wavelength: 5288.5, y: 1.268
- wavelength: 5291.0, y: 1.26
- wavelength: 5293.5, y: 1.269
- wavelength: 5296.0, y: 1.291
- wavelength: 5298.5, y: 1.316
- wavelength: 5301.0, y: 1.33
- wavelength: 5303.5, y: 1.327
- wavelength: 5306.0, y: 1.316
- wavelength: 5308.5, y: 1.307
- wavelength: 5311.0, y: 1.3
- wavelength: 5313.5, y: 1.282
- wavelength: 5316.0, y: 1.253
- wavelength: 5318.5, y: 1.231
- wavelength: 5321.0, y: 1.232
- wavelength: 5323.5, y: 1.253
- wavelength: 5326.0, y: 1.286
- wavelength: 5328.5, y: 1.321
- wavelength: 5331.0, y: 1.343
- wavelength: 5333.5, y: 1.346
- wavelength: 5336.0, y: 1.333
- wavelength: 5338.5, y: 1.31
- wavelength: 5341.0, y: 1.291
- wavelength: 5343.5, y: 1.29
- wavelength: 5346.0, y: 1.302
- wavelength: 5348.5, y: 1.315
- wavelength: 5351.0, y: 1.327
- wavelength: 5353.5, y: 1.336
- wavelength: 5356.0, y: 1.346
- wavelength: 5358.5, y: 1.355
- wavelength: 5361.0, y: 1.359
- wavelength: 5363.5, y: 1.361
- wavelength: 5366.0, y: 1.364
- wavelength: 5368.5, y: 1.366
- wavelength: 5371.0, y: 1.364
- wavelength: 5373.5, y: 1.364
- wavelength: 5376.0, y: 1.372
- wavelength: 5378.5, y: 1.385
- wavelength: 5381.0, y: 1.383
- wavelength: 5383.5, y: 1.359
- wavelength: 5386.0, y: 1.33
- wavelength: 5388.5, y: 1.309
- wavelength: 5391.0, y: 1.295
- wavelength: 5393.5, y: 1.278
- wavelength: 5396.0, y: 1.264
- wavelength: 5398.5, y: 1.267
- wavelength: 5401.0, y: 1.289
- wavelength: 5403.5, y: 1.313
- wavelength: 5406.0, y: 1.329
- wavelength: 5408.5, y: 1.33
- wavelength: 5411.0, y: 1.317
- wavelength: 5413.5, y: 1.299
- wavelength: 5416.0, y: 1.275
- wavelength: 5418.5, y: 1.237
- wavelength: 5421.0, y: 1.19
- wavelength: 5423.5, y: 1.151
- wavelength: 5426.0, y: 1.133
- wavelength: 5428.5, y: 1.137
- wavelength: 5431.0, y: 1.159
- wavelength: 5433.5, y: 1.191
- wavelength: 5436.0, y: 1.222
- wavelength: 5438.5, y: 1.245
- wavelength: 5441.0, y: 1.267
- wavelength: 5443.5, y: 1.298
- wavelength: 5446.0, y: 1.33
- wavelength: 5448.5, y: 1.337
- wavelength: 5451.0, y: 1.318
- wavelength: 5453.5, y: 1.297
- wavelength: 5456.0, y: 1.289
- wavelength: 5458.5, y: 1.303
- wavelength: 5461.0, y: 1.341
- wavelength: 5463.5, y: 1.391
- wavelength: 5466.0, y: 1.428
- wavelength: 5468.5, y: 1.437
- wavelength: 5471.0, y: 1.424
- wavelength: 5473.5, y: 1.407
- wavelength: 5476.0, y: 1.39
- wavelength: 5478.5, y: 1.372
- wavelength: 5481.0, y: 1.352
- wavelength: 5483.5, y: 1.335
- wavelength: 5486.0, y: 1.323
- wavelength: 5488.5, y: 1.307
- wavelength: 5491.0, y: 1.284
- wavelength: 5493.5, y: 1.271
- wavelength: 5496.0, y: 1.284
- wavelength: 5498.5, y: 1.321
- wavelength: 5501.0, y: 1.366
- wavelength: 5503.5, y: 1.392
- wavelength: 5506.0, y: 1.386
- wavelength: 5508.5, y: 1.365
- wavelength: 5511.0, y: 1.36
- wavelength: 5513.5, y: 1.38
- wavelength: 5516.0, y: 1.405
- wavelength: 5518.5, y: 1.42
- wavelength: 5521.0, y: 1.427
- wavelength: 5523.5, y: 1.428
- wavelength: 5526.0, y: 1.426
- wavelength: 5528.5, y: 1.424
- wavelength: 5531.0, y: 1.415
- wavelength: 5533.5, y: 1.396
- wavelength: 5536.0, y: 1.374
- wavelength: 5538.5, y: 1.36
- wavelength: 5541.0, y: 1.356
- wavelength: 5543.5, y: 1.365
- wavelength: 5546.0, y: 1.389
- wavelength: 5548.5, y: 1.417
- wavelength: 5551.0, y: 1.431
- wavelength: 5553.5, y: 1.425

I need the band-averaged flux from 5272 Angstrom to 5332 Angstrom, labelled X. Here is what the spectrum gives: 1.29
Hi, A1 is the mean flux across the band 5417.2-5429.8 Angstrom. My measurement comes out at 1.17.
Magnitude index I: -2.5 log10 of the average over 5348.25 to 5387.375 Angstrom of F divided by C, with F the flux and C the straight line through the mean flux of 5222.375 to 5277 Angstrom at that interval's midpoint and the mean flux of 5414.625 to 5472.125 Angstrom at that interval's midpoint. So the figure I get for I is -0.08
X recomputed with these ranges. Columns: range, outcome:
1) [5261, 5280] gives 1.27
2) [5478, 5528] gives 1.36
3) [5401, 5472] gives 1.28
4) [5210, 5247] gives 1.25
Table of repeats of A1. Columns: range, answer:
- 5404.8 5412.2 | 1.33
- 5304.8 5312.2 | 1.31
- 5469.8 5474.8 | 1.42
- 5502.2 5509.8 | 1.38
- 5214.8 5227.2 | 1.25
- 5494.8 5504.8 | 1.34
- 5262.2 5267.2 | 1.23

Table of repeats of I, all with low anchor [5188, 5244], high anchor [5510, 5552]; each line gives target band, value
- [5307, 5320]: 0.021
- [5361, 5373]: -0.032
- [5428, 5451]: 0.089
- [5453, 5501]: 0.022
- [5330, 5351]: -0.004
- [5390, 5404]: 0.046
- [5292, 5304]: -0.010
